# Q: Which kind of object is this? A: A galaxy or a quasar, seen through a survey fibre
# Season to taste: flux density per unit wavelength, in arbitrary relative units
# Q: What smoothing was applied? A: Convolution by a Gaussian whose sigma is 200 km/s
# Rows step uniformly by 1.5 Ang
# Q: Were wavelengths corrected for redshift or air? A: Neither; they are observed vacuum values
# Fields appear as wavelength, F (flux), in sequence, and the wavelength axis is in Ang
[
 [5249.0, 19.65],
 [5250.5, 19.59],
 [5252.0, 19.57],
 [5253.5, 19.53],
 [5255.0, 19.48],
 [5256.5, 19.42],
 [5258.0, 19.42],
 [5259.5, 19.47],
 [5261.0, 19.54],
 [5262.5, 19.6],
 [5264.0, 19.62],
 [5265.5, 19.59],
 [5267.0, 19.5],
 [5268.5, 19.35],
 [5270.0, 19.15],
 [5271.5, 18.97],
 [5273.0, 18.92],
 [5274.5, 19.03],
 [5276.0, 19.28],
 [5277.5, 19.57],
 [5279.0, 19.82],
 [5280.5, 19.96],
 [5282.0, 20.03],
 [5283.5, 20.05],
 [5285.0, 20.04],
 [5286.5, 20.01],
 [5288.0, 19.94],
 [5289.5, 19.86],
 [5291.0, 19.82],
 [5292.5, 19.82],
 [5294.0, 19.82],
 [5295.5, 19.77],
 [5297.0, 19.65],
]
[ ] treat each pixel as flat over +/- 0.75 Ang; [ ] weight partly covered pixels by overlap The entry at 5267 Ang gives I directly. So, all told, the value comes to 19.5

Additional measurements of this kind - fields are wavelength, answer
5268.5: 19.35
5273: 18.92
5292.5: 19.82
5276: 19.28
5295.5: 19.77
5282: 20.03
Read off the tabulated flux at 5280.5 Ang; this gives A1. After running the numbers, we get 19.96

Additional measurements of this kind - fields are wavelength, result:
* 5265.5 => 19.59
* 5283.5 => 20.05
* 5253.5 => 19.53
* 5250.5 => 19.59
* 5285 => 20.04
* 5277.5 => 19.57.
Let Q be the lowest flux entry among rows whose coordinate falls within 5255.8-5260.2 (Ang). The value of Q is 19.42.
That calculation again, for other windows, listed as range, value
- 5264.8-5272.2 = 18.97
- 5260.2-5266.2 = 19.54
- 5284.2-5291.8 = 19.82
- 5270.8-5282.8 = 18.92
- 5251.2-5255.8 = 19.48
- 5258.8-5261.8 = 19.47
